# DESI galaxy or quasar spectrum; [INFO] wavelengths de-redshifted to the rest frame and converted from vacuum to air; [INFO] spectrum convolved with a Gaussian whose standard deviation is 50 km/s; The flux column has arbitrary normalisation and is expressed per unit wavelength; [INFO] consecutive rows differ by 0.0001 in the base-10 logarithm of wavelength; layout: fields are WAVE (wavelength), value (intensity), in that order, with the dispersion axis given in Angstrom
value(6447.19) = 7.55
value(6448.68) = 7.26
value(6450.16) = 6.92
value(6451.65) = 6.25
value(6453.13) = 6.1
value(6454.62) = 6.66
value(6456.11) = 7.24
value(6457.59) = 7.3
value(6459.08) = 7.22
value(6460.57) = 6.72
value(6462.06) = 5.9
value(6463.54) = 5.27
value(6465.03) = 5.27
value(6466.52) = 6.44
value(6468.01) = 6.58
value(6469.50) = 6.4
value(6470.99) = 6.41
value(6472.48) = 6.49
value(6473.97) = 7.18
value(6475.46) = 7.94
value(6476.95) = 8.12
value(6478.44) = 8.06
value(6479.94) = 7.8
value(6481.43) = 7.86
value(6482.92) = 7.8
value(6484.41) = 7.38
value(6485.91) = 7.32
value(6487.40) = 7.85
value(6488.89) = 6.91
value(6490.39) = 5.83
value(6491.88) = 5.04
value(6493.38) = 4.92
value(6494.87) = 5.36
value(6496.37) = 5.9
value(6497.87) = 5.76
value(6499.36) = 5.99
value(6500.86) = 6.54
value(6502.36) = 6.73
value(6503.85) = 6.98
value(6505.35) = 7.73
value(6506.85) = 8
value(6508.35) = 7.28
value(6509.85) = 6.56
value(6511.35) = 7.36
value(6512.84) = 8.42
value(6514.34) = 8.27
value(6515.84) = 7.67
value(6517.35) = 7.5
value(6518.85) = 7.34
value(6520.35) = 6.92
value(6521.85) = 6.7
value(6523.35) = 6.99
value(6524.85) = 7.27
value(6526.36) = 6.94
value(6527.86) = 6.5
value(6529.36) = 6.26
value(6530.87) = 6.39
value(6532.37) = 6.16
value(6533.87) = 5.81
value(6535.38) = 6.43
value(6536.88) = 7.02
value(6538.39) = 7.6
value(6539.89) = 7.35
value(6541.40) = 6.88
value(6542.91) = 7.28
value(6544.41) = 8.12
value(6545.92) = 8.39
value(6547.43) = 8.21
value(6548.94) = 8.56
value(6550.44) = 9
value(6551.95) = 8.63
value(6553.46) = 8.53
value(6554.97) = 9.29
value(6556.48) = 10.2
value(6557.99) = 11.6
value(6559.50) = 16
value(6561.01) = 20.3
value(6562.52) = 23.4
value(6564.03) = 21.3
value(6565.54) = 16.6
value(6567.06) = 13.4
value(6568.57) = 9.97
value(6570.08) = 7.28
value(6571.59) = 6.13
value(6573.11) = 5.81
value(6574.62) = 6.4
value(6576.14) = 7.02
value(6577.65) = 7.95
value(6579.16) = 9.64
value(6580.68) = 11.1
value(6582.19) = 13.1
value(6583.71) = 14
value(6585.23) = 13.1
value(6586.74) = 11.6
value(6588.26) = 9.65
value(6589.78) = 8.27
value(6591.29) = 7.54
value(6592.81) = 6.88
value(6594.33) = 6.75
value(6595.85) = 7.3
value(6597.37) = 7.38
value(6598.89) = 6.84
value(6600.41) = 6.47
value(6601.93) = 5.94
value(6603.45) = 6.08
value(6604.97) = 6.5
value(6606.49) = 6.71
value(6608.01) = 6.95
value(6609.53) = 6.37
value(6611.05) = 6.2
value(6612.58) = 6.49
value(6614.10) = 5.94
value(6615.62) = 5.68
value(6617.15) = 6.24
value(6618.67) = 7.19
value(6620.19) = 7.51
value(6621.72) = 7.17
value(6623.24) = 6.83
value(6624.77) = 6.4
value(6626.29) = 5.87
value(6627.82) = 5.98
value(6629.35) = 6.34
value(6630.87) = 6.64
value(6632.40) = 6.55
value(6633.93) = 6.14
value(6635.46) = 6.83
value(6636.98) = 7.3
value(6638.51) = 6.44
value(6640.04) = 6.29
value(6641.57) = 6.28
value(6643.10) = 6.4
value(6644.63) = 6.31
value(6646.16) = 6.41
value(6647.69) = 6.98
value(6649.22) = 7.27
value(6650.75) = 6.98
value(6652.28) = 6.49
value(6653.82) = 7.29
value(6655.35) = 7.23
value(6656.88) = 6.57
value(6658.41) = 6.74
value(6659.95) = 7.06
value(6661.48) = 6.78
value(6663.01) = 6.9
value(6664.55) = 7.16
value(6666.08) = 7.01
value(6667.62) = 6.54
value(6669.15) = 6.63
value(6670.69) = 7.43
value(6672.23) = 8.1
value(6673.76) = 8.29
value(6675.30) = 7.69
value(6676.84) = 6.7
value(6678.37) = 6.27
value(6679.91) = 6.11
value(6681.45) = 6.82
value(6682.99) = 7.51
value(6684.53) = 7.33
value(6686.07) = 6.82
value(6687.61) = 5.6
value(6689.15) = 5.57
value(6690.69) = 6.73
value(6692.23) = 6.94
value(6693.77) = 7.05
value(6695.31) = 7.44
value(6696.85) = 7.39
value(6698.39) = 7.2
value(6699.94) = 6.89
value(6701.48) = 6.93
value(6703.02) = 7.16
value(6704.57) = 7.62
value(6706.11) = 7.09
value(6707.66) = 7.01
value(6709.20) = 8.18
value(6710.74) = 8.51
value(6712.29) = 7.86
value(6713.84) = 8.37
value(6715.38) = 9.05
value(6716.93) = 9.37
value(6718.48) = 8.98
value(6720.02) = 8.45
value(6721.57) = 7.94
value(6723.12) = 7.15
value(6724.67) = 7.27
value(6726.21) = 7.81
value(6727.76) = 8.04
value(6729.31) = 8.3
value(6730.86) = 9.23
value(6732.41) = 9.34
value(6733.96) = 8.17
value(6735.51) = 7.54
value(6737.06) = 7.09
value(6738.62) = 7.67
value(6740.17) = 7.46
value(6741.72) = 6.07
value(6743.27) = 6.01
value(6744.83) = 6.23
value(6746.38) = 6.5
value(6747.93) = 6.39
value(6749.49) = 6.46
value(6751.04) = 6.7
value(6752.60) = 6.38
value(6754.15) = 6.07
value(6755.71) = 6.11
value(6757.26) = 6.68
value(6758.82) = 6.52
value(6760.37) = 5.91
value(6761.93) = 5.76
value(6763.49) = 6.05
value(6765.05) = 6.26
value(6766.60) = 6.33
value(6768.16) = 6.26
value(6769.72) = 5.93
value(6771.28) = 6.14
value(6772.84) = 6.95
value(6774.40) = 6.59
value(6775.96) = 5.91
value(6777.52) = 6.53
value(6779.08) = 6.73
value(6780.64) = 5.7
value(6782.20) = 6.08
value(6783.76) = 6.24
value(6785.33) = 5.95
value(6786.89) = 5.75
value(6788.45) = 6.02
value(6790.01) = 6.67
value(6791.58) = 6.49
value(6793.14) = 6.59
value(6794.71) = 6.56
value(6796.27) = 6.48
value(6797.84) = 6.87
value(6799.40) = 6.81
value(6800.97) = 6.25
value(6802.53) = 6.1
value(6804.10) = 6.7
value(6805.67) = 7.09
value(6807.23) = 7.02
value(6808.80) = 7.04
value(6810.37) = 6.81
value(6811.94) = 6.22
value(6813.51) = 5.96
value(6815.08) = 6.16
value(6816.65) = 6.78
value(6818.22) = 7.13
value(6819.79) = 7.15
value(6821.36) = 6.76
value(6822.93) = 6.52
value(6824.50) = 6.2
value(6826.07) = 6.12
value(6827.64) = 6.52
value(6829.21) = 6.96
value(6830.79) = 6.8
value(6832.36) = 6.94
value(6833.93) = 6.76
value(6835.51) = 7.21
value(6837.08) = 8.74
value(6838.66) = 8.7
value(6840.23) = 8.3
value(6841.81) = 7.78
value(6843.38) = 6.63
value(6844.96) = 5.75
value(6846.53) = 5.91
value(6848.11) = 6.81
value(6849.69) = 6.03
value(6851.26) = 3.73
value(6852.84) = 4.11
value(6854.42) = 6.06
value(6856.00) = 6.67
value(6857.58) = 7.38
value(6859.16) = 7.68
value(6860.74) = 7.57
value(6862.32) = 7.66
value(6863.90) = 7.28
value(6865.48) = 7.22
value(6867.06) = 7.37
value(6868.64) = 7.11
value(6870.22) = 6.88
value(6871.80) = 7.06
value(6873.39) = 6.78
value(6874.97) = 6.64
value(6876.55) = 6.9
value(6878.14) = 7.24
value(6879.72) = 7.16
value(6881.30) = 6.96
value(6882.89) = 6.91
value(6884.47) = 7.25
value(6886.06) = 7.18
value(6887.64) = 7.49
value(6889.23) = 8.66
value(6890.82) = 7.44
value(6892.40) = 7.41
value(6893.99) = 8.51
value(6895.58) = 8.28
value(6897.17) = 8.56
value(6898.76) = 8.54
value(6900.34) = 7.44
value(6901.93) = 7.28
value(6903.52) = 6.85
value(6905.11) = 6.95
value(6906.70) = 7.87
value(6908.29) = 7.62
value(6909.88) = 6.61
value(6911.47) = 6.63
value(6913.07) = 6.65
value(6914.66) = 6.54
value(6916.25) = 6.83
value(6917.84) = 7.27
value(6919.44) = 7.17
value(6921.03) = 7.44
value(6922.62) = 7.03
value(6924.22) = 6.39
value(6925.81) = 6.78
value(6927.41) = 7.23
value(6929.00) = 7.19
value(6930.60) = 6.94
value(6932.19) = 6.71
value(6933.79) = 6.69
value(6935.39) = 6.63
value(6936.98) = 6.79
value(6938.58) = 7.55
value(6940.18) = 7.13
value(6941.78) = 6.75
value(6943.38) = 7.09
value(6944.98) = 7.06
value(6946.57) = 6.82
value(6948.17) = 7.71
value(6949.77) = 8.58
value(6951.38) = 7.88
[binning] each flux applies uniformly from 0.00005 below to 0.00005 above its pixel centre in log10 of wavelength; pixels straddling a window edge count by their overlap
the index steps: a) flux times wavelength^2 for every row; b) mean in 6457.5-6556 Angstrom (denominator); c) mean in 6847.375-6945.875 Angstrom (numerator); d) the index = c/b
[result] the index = 1.12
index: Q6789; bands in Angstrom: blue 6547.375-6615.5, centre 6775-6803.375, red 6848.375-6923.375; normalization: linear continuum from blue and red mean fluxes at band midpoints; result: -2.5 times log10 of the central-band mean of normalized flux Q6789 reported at 0.240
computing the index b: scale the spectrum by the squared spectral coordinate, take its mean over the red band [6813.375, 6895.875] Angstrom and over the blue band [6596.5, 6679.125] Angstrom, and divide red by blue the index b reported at 1.11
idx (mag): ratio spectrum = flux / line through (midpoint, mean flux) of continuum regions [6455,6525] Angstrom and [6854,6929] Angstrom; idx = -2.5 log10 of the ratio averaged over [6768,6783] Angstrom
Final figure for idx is 0.140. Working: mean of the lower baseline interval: 6.9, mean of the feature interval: 6.28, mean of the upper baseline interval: 7.25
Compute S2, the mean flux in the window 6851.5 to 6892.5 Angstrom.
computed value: 7.03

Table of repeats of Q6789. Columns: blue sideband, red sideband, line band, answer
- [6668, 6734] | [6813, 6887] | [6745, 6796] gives 0.15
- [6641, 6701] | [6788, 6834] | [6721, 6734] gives -0.20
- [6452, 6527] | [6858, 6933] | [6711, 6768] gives -0.02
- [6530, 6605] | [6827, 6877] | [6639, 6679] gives 0.24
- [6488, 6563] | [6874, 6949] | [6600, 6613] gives 0.21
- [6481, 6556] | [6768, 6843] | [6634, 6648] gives 0.06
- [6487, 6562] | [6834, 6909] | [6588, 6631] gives 0.13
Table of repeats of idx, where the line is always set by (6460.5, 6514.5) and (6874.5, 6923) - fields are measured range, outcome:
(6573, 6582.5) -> -0.250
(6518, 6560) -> -0.150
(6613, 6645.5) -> 0.080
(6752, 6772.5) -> 0.157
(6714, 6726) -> -0.168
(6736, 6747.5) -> 0.064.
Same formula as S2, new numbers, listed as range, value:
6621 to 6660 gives 6.64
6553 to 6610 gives 10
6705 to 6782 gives 7.12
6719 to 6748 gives 7.55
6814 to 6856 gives 6.63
